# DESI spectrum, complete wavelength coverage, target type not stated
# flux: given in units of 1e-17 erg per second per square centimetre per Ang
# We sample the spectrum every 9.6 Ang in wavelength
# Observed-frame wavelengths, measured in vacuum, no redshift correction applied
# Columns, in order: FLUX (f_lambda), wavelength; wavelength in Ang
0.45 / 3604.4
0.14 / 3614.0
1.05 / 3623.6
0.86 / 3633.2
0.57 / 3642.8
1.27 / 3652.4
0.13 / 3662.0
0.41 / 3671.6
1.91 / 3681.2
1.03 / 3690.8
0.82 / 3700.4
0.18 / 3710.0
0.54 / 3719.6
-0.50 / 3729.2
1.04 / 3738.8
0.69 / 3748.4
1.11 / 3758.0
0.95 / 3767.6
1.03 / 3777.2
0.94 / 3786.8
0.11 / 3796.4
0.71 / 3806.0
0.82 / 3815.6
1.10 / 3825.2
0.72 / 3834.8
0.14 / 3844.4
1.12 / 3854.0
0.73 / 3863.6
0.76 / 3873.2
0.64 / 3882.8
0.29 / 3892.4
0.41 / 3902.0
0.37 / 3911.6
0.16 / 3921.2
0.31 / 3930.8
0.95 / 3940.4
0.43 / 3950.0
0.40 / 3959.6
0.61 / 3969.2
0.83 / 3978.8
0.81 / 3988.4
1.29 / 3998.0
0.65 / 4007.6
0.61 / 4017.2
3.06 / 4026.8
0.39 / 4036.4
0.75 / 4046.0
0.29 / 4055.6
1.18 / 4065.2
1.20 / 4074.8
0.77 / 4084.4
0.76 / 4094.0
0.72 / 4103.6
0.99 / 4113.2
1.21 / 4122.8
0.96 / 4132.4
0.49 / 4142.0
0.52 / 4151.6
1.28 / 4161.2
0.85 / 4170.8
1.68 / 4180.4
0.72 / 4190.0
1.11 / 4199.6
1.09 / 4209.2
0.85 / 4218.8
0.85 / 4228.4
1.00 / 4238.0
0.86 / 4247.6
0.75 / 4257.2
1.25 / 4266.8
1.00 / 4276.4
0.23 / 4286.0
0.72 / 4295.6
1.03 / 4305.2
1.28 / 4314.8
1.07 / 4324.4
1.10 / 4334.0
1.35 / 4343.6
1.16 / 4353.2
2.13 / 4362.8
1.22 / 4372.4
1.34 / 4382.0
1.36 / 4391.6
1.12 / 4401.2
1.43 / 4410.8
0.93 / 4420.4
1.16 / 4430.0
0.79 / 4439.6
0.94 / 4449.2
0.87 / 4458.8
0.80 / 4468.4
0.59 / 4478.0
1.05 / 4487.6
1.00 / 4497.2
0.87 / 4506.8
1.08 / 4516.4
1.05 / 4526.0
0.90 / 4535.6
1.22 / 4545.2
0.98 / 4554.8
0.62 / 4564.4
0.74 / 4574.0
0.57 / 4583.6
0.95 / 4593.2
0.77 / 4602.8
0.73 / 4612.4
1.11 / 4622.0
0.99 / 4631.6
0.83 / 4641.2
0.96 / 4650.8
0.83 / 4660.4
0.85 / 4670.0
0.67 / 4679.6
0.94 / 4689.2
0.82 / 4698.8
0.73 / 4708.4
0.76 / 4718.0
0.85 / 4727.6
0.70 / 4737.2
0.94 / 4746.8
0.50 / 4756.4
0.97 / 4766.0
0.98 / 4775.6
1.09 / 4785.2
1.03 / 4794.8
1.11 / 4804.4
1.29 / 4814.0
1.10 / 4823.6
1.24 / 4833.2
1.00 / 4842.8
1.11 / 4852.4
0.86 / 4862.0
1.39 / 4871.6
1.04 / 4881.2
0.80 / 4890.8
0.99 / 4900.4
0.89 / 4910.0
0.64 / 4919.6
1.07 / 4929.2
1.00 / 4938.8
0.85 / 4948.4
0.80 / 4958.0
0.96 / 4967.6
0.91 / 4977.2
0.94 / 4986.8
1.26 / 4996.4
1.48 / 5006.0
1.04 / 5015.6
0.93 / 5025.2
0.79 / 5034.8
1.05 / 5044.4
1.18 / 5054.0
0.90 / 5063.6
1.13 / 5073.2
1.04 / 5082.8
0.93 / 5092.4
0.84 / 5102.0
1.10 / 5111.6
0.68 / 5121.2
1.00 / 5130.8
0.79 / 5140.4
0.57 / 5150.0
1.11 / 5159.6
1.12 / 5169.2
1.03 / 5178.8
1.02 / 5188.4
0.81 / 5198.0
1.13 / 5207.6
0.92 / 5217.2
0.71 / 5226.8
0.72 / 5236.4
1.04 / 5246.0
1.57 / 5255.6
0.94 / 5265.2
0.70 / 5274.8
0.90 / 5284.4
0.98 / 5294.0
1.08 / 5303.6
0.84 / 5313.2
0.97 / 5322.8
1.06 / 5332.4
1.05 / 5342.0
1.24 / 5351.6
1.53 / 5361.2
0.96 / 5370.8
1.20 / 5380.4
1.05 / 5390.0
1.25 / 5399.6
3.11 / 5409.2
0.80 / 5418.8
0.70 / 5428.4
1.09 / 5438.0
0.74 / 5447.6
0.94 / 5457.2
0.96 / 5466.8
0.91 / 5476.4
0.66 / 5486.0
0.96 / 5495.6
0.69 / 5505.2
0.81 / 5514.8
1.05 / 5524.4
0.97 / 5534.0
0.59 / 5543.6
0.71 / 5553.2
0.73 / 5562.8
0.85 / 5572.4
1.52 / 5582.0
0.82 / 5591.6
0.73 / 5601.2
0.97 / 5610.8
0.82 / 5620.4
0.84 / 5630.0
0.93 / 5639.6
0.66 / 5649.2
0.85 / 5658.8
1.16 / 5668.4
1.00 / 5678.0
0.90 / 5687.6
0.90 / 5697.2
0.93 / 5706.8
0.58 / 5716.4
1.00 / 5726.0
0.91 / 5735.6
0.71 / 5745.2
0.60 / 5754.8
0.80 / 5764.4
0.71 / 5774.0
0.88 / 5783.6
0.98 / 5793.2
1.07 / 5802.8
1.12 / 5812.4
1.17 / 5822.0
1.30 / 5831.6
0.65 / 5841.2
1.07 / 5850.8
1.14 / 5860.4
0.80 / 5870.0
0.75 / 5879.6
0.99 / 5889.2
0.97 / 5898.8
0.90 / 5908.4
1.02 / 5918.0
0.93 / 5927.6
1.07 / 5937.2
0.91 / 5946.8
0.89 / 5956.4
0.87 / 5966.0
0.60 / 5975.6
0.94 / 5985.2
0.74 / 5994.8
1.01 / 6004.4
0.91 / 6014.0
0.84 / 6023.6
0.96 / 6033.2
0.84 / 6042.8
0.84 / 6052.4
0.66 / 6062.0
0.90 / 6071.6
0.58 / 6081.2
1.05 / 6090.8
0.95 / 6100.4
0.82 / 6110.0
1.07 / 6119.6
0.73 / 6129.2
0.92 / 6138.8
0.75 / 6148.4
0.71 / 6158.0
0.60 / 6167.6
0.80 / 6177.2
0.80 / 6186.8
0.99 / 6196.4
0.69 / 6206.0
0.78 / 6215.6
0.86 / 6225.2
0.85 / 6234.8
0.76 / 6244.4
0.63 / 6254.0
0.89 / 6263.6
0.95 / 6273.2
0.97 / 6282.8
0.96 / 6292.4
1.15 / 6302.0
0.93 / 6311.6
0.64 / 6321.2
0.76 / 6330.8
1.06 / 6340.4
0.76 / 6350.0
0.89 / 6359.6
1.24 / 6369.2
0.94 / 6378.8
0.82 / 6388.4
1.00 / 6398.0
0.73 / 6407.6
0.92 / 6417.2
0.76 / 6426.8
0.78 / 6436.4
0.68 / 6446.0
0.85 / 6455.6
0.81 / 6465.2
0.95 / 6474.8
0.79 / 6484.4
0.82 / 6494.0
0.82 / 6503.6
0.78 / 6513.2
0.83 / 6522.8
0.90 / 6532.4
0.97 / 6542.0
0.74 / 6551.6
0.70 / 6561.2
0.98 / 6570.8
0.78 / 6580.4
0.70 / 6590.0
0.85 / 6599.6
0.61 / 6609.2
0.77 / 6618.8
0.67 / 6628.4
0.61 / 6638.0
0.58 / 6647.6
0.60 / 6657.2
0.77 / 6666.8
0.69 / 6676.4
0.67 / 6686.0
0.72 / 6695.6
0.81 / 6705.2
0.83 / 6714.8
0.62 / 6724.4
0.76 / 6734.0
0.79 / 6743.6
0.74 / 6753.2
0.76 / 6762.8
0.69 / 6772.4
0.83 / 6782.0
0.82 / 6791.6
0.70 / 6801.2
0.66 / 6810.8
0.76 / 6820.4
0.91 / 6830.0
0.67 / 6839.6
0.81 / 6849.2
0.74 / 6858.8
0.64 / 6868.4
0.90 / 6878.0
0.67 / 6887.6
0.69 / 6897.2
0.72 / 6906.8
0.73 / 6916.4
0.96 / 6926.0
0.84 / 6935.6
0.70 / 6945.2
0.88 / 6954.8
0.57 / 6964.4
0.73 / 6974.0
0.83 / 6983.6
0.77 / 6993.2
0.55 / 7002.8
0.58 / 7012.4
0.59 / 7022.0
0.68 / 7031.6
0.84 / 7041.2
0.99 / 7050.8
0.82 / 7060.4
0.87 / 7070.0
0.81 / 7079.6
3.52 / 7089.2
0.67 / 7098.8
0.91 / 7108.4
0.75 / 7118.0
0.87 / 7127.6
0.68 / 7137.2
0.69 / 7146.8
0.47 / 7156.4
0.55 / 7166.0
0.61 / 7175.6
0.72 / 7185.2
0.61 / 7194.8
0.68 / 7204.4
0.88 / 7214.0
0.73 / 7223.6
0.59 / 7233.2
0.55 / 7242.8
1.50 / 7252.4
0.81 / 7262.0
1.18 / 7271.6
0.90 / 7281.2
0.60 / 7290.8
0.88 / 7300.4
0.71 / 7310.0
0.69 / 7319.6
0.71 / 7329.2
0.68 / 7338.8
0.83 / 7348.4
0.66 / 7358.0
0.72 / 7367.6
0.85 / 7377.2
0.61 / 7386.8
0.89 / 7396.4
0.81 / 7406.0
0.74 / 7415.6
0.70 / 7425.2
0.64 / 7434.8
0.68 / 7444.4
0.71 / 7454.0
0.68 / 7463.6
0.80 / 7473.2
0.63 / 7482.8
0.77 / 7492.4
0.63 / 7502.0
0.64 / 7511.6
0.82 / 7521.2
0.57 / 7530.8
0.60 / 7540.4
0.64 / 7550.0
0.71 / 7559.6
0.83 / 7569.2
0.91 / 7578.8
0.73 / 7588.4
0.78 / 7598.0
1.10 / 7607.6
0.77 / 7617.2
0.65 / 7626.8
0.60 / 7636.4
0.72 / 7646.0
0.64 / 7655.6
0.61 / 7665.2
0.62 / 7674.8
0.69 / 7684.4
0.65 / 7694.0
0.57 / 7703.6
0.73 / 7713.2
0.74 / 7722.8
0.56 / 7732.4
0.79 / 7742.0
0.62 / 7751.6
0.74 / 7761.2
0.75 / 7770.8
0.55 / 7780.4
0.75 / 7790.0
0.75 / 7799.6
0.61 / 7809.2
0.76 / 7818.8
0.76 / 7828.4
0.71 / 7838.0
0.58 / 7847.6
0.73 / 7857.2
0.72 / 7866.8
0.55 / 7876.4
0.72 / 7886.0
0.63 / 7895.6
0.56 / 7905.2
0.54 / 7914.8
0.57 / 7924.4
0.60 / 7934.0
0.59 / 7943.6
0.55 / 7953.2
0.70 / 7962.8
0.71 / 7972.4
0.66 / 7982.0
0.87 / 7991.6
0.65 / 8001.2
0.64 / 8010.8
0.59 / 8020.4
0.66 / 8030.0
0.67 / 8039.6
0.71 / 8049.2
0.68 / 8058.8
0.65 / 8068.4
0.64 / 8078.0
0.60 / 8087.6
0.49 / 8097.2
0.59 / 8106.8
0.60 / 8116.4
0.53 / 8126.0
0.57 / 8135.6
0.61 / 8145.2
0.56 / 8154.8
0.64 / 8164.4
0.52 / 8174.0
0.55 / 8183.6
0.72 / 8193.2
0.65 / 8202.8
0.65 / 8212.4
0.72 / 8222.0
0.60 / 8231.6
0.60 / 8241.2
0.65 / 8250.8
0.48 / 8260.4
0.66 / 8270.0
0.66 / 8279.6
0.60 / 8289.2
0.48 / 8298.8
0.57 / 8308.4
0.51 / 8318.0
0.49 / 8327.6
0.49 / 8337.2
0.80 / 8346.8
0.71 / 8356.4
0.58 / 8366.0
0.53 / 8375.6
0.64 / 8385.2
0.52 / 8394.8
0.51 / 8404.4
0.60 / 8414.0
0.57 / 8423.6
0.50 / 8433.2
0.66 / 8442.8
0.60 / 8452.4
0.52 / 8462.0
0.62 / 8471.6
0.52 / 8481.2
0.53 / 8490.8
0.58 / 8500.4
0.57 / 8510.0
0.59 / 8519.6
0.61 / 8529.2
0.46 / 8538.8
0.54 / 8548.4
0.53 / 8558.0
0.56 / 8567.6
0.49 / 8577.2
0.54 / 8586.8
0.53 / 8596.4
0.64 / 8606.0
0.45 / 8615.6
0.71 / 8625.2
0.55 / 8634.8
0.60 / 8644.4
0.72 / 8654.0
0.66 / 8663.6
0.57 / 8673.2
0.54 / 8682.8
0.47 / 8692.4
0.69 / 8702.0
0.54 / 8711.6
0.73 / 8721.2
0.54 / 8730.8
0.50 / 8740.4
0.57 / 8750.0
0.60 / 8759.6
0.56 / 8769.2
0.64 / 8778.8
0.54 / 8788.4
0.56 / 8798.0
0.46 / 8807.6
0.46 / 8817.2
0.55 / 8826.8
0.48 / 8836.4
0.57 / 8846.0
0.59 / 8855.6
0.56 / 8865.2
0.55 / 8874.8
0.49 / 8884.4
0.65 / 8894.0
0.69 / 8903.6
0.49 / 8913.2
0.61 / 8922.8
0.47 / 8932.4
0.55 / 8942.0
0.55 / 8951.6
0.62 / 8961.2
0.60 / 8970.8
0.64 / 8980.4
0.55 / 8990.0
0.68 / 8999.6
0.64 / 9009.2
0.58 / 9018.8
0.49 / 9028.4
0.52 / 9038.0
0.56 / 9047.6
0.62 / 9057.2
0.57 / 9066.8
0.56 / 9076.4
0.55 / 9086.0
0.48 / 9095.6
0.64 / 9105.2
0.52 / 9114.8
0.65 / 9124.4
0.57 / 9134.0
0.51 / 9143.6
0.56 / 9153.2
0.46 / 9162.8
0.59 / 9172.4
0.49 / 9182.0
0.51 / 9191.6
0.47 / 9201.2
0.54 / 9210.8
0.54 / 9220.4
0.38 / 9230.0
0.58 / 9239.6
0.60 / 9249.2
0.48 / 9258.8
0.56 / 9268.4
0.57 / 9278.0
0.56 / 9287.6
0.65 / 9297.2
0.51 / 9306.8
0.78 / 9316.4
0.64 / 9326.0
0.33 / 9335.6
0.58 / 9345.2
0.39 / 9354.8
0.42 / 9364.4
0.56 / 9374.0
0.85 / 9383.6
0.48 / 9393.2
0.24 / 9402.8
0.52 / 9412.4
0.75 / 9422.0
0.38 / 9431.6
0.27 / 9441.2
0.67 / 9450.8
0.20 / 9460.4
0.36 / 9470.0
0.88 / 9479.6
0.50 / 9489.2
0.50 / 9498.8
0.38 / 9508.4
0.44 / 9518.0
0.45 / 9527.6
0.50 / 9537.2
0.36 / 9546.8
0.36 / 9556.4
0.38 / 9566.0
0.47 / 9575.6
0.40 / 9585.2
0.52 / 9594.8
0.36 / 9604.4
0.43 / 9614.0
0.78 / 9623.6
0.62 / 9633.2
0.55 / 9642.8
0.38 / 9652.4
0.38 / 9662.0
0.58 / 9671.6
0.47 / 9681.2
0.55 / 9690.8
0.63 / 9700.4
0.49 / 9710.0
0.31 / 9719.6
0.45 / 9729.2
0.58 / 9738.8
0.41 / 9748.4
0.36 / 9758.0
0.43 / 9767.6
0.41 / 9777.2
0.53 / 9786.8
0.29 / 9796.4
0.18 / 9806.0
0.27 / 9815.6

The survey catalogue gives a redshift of 0.080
